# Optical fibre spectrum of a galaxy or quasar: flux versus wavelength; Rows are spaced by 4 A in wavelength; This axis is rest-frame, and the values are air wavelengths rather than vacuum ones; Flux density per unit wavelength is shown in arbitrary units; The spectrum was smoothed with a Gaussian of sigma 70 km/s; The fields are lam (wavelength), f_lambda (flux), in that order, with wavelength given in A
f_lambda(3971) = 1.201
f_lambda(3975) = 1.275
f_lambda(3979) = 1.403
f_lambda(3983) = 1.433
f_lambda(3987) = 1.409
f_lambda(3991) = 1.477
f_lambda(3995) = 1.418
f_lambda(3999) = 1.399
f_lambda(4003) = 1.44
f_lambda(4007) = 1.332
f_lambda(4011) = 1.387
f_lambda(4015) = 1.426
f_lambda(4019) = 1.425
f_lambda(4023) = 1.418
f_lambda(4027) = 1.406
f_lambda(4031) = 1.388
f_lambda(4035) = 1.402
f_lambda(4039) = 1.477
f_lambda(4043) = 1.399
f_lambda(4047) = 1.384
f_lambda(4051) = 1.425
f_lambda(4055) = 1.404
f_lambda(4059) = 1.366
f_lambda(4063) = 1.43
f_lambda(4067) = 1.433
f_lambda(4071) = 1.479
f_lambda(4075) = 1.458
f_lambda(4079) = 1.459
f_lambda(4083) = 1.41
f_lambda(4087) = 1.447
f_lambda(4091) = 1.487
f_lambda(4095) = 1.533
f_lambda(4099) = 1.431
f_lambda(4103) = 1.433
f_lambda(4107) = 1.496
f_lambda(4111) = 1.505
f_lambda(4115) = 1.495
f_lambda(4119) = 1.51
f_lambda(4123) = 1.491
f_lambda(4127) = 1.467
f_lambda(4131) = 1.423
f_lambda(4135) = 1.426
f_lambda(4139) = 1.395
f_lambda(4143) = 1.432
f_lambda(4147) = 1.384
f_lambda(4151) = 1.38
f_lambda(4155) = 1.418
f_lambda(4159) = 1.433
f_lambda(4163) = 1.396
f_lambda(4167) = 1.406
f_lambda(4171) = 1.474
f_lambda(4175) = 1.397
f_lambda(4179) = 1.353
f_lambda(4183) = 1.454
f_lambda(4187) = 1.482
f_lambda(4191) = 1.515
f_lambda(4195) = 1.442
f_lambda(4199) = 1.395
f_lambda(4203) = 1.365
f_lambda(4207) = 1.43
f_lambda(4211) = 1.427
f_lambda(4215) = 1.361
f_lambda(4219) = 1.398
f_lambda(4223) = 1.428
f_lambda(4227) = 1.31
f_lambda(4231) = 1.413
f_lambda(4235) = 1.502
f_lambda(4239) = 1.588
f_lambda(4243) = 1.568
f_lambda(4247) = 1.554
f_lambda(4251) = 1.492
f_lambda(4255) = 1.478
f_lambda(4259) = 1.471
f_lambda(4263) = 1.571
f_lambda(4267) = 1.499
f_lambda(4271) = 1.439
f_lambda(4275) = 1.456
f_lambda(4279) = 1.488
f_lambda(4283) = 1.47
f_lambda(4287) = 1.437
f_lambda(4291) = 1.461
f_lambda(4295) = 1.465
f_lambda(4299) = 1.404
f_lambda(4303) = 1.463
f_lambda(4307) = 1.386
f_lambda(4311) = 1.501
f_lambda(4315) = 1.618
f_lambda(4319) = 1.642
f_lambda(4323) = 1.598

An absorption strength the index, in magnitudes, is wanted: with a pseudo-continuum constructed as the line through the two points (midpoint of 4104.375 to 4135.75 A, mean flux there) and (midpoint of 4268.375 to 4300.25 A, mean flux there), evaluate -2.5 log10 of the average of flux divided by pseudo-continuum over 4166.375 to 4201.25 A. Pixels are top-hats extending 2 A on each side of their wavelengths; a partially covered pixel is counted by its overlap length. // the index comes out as 0.02 mag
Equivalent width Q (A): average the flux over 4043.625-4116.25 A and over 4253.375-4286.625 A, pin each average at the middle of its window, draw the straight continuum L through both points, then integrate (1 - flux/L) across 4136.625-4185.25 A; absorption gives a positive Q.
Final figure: 1.7 A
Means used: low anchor 1.45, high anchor 1.48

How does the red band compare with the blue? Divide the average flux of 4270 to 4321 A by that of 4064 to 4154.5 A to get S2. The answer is 1.0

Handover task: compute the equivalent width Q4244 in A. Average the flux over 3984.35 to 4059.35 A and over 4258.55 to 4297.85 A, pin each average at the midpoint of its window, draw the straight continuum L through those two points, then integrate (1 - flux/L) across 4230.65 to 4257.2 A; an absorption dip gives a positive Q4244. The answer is -1.0 A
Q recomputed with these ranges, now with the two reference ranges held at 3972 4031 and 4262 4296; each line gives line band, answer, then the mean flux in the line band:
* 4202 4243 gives 0.79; 1.43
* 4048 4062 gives 0.14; 1.4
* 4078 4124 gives -1.57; 1.47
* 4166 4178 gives 0.20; 1.42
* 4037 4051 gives -0.10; 1.42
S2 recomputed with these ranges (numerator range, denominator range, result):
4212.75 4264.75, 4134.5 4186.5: 1.04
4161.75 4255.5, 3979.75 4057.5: 1.02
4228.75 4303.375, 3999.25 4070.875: 1.05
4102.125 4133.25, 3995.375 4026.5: 1.05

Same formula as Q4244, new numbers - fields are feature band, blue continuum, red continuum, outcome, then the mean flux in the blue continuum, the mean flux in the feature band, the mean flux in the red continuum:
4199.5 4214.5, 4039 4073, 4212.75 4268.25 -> 0.6 A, 1.42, 1.4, 1.47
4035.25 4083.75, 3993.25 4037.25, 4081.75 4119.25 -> 0.5 A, 1.4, 1.43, 1.47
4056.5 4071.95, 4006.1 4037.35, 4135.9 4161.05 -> -0.2 A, 1.4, 1.42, 1.41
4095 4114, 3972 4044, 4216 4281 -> -0.6 A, 1.4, 1.47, 1.48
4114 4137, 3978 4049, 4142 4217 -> -0.8 A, 1.41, 1.47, 1.42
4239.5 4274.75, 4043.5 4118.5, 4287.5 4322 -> -0.6 A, 1.45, 1.51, 1.49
